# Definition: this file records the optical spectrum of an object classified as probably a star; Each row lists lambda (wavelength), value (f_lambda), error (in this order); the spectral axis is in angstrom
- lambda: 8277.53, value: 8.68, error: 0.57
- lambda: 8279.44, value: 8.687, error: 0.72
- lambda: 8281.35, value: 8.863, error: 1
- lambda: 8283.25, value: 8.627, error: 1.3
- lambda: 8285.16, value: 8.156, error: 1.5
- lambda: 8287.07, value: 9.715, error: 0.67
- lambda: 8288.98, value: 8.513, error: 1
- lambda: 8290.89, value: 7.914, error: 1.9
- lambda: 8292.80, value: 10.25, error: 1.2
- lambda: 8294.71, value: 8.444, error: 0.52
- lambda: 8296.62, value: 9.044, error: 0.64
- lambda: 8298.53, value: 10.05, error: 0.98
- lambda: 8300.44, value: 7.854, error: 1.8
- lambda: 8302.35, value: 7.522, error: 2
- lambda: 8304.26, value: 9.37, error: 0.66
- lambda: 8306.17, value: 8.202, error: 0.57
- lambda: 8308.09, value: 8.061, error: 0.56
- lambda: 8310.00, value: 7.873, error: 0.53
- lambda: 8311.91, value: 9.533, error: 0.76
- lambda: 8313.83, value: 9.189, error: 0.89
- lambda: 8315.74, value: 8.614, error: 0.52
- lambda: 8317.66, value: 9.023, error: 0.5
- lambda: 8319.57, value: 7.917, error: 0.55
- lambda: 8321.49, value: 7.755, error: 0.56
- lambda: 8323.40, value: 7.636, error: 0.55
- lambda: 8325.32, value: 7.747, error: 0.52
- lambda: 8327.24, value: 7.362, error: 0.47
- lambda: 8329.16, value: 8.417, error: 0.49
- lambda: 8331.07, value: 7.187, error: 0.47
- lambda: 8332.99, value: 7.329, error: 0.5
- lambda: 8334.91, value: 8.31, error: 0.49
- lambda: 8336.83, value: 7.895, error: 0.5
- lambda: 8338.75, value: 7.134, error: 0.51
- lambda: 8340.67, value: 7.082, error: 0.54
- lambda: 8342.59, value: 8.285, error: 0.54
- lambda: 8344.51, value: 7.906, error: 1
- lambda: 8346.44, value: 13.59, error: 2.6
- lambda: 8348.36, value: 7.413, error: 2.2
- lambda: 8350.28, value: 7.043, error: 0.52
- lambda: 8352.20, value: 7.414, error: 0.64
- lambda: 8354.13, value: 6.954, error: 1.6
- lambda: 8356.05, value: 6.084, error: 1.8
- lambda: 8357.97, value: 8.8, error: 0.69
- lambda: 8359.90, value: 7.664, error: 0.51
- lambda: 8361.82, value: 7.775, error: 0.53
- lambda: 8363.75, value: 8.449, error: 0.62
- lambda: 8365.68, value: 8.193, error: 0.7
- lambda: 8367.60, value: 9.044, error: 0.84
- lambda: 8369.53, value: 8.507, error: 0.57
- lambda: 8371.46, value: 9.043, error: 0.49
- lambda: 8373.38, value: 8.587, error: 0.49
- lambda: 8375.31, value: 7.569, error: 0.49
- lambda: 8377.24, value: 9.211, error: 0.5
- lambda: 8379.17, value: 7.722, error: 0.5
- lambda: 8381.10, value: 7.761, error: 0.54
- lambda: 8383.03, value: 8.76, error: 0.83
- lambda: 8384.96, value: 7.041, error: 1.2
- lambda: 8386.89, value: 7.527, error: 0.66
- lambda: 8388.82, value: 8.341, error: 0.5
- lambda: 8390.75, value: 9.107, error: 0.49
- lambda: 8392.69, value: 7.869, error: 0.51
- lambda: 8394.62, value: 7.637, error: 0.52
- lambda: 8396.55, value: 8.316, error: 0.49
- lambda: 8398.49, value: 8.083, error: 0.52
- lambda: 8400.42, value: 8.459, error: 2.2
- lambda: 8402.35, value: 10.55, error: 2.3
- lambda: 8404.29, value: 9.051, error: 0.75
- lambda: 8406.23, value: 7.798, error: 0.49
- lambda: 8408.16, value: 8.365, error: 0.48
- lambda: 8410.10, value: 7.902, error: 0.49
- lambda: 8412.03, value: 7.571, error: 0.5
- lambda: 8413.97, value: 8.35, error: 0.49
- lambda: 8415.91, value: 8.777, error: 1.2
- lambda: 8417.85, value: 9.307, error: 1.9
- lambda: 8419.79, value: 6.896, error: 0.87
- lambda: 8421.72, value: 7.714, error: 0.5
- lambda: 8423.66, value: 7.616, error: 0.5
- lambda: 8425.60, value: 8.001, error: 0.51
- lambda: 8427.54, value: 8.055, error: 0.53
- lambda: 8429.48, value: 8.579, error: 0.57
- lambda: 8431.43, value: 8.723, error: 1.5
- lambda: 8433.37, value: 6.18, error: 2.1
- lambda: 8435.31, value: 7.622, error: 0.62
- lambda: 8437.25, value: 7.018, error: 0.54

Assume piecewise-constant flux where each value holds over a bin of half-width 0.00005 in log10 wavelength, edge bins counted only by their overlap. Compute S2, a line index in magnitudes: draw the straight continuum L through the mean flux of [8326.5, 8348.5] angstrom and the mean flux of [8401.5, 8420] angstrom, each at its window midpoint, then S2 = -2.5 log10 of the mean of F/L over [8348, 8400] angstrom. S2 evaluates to 0.05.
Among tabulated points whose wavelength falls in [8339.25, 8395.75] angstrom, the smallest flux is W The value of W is 6.084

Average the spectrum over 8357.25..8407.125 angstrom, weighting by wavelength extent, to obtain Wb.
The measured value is 8.34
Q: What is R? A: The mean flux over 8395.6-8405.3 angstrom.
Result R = 8.88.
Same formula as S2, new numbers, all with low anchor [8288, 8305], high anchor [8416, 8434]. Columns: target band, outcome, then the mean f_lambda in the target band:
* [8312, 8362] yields 0.07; 8.01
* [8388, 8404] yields -0.05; 8.57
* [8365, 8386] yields 0.00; 8.31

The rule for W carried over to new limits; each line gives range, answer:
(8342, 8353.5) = 7.043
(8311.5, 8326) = 7.636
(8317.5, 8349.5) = 7.082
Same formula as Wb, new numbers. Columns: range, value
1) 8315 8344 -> 7.84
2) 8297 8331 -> 8.34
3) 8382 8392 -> 8.14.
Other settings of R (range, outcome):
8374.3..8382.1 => 8.07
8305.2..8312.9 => 8.42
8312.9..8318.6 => 8.94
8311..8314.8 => 9.35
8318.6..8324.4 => 7.78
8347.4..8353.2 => 7.29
